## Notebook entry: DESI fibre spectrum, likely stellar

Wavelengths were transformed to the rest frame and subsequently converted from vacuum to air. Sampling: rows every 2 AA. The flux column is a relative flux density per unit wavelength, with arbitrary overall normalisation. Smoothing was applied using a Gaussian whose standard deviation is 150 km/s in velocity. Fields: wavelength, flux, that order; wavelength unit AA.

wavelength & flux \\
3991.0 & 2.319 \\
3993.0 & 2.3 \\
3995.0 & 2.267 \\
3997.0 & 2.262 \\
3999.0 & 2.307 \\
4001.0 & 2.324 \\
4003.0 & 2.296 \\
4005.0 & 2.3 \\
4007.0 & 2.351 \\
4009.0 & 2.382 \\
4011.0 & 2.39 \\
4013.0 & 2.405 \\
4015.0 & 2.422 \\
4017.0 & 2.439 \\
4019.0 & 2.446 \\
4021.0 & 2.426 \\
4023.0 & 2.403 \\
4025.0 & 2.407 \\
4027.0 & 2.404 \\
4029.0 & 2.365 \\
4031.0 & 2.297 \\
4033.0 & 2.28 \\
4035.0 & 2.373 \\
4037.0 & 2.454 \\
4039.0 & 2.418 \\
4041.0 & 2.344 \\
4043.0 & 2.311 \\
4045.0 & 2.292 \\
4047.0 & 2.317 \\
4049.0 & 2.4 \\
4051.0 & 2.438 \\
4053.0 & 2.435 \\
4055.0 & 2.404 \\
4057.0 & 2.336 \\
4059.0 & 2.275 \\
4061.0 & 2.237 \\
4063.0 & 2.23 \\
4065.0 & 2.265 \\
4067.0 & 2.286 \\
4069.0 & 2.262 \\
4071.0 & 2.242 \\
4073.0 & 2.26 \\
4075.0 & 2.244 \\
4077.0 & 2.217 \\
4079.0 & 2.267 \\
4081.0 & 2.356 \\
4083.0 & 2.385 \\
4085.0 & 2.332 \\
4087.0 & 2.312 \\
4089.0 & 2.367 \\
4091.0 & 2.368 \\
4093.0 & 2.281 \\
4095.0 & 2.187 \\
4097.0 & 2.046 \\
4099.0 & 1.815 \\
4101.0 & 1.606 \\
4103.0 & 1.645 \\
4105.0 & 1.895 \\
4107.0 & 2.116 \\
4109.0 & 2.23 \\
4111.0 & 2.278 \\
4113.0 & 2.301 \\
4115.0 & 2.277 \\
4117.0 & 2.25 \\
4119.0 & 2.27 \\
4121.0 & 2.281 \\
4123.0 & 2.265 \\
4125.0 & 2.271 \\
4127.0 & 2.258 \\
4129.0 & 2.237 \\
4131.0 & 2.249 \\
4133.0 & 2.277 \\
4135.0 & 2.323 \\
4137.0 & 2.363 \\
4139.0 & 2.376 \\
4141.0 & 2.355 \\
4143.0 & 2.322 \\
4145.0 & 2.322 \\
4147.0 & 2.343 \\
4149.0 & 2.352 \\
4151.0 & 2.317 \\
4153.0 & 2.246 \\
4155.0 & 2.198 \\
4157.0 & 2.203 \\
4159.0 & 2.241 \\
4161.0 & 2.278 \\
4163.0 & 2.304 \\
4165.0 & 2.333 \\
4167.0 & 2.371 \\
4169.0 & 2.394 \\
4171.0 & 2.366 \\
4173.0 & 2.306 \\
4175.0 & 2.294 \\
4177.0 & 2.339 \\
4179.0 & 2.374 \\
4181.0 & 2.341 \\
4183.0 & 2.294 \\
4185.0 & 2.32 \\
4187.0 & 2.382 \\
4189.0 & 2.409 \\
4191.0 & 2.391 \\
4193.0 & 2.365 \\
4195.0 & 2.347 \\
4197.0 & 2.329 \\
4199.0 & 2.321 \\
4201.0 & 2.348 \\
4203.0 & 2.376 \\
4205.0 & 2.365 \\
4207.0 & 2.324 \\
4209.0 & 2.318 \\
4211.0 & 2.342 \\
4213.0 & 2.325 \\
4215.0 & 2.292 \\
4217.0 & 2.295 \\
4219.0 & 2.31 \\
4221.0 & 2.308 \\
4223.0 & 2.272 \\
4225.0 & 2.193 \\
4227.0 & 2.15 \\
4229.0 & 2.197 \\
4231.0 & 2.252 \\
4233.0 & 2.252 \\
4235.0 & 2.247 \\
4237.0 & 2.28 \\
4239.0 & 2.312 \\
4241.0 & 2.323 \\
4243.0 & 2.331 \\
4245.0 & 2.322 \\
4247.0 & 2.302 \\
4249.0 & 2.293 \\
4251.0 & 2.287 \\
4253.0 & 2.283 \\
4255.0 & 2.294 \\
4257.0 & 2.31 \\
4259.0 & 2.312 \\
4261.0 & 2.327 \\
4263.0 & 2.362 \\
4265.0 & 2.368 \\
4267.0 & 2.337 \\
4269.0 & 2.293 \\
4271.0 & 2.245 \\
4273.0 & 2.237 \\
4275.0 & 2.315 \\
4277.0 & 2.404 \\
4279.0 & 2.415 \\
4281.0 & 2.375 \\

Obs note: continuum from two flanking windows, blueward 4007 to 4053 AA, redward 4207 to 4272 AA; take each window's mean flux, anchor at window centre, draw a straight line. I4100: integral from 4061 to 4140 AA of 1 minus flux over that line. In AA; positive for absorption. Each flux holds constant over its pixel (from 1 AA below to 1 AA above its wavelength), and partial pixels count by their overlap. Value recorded 4.5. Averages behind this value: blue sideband 2.38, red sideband 2.29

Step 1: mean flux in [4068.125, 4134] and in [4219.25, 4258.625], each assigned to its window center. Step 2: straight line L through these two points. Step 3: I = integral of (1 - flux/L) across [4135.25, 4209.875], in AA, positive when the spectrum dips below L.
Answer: -3.0 AA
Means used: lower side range 2.2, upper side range 2.28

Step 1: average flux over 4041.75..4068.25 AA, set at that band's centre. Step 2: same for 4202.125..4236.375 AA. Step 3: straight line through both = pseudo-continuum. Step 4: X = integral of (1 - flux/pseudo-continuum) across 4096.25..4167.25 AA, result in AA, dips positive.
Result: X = 2.7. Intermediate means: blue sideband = 2.32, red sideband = 2.28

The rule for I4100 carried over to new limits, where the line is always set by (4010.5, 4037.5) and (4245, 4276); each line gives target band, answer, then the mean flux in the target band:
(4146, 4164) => 0.5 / 2.28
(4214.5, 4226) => 0.2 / 2.28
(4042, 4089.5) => 1.3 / 2.31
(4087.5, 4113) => 3.0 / 2.08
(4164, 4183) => -0.1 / 2.34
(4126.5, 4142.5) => 0.3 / 2.31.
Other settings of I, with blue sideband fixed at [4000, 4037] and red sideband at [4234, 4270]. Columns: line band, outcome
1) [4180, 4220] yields -0.3 AA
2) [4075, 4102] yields 1.8 AA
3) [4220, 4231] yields 0.4 AA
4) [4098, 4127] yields 2.9 AA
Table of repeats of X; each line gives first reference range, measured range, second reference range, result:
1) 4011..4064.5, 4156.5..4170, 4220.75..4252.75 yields -0.01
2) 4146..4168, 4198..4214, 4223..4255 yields -0.44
